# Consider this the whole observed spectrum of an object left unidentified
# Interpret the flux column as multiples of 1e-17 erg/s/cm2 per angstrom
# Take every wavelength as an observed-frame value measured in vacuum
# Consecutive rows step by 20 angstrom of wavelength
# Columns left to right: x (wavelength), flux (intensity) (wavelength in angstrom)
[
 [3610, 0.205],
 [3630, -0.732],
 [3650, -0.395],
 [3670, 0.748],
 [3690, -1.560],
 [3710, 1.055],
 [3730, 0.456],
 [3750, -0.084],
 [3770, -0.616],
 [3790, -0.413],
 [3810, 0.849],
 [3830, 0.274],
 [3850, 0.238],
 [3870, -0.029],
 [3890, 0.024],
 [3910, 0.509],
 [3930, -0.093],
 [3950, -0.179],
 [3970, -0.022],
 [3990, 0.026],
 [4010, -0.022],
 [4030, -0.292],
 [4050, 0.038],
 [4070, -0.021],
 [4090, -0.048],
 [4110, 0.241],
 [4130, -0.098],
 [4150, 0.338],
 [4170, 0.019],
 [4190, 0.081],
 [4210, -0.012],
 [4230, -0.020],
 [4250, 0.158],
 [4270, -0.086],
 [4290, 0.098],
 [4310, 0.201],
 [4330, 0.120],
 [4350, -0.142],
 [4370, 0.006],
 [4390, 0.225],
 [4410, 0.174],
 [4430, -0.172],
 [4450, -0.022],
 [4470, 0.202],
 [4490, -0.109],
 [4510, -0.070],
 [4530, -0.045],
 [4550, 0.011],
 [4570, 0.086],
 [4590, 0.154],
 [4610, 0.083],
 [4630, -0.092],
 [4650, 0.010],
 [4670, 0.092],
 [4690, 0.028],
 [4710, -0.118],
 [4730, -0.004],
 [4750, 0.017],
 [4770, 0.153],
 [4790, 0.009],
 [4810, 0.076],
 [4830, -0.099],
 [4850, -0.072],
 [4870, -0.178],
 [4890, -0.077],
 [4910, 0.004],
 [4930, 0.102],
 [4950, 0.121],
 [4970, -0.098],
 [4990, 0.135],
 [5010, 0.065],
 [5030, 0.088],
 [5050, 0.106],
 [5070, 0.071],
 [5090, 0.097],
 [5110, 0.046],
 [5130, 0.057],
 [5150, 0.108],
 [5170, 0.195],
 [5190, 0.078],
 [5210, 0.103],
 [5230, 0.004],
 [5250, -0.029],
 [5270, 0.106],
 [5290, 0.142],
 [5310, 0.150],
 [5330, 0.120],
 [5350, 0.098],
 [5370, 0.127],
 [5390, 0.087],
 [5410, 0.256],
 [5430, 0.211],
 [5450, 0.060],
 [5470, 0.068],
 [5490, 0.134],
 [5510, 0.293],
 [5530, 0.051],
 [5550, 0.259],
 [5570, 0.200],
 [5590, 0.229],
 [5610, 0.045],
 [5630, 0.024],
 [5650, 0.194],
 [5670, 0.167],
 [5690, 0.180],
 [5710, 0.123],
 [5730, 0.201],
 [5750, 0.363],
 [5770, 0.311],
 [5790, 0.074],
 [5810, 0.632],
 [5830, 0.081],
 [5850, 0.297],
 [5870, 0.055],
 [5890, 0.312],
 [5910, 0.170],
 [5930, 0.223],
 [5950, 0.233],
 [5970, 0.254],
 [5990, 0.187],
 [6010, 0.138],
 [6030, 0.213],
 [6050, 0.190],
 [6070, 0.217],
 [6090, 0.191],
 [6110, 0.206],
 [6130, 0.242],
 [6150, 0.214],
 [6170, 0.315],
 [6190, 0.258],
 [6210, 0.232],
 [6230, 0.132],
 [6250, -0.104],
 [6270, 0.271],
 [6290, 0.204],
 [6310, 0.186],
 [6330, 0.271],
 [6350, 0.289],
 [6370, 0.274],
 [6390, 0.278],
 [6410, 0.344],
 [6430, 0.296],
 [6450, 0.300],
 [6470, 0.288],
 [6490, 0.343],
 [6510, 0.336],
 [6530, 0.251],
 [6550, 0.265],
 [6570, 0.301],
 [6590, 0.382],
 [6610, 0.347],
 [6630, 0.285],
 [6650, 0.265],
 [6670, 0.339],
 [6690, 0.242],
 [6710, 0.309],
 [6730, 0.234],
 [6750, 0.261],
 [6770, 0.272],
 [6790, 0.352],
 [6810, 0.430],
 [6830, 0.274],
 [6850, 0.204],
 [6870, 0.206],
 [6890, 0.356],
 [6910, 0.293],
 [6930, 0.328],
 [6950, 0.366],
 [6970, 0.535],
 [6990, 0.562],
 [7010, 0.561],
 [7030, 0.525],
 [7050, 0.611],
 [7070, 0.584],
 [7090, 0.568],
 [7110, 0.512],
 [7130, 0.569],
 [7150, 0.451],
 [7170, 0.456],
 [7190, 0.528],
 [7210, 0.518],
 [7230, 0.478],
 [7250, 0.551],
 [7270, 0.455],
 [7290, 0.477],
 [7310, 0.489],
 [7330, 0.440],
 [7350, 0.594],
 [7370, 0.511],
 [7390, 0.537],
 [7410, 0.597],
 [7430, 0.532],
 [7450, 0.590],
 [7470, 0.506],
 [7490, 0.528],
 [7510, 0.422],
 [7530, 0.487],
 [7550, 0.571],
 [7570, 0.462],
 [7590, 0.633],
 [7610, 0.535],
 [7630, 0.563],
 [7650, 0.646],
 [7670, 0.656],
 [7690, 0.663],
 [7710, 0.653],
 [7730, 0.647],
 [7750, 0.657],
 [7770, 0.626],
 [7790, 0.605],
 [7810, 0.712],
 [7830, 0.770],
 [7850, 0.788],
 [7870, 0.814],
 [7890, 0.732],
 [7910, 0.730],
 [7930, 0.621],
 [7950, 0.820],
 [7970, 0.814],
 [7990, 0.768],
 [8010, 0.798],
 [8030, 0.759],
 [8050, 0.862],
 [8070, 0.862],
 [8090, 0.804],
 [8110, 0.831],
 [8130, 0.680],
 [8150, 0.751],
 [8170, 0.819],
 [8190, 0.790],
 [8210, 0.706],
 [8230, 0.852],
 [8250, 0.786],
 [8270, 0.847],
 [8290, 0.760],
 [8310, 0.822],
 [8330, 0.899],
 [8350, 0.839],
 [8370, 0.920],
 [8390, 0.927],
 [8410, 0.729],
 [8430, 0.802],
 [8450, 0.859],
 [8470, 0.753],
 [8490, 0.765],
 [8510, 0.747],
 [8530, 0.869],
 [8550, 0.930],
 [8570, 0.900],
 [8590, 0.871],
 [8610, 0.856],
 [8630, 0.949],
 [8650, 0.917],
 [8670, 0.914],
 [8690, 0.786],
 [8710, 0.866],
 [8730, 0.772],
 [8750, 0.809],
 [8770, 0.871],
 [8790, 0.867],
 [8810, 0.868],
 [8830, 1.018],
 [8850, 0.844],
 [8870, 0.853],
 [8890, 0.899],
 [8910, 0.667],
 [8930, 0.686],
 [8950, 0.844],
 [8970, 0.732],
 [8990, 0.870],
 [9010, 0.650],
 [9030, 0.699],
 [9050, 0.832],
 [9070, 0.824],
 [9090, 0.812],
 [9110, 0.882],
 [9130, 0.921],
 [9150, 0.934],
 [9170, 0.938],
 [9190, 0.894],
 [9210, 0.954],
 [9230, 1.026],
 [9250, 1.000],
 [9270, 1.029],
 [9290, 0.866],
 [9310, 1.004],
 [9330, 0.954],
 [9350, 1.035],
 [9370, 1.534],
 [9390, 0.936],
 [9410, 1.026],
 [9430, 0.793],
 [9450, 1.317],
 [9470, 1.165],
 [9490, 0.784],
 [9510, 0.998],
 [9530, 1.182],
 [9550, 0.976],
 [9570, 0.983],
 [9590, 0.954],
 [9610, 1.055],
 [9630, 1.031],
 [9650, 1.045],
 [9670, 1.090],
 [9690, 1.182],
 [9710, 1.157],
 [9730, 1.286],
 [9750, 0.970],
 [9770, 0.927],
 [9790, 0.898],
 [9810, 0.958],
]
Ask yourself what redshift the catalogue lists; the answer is 0.74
